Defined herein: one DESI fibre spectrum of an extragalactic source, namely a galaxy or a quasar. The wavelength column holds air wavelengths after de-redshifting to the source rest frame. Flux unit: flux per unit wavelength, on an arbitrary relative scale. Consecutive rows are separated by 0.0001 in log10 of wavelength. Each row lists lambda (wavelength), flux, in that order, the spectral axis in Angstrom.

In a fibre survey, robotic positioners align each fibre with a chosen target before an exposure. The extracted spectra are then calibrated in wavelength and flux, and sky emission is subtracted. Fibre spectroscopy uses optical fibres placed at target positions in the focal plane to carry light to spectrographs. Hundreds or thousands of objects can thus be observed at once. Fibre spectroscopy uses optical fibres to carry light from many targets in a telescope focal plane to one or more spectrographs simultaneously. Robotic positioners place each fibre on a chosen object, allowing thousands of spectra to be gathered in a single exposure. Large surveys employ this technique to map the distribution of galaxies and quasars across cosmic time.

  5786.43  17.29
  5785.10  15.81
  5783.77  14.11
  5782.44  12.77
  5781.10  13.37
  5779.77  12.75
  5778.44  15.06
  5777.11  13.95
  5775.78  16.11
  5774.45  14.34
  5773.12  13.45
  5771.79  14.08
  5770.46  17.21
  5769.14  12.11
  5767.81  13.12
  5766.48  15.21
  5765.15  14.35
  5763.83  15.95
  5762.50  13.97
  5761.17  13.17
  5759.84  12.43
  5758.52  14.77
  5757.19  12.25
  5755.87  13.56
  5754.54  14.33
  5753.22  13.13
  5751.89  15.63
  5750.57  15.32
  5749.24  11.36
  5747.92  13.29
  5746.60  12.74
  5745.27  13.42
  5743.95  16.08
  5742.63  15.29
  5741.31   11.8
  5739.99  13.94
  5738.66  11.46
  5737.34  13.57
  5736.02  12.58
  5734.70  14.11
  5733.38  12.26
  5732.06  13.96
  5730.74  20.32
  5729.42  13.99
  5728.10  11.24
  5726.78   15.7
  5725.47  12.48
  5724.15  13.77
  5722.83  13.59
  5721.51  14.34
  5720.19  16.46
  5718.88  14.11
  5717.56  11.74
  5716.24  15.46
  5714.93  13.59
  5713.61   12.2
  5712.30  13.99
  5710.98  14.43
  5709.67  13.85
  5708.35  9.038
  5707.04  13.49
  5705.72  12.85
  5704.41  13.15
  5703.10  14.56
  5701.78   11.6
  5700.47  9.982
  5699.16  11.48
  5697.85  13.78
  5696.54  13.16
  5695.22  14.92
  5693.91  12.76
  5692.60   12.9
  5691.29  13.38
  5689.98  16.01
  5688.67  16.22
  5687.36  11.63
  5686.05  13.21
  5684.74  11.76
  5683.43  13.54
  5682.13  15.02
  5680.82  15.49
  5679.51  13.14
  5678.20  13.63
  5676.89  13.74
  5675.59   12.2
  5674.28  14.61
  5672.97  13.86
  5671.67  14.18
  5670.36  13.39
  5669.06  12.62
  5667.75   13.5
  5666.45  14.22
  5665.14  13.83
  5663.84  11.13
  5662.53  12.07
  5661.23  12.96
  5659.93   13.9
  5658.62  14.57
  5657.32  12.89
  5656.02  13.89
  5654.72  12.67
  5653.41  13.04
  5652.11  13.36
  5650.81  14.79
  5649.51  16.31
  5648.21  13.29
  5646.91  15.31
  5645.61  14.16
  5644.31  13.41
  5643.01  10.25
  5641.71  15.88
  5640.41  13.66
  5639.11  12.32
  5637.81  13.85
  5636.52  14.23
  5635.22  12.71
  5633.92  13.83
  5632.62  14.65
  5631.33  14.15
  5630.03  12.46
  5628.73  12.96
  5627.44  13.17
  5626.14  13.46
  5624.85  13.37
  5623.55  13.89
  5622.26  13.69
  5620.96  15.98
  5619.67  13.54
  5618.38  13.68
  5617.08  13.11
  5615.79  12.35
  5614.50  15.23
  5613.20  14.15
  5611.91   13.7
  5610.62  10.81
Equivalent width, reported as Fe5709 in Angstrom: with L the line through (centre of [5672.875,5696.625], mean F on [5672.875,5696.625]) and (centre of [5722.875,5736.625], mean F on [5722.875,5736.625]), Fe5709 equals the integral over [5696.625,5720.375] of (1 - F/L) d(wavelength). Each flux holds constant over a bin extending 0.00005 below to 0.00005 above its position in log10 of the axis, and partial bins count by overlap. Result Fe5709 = 1.5 Angstrom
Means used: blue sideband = 13.8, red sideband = 14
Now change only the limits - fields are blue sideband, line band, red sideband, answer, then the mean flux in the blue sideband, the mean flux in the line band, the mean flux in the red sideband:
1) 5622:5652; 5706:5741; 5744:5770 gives 0.3 Angstrom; 13.7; 13.6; 13.8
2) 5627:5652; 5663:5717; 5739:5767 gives 1.8 Angstrom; 13.8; 13.3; 13.9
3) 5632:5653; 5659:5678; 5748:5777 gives 0.8 Angstrom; 13.9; 13.3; 14.1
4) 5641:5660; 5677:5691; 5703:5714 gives -0.6 Angstrom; 13.8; 13.9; 13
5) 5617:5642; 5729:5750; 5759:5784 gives 0.4 Angstrom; 13.7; 13.8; 14.1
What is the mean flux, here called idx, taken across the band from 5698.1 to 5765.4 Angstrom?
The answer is 13.6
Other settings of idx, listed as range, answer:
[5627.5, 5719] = 13.4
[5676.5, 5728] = 13.5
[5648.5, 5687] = 13.6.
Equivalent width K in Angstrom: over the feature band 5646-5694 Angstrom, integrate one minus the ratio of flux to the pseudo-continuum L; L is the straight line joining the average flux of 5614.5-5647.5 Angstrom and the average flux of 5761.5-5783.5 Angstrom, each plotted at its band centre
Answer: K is 0.5 Angstrom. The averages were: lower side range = 13.6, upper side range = 14.2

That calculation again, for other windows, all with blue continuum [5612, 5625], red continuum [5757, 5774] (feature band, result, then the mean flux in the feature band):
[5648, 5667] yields 0.6 Angstrom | 13.5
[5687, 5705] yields 0.9 Angstrom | 13.3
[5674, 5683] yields 0.0 Angstrom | 13.9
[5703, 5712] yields 0.6 Angstrom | 13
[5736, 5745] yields 0.3 Angstrom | 13.6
